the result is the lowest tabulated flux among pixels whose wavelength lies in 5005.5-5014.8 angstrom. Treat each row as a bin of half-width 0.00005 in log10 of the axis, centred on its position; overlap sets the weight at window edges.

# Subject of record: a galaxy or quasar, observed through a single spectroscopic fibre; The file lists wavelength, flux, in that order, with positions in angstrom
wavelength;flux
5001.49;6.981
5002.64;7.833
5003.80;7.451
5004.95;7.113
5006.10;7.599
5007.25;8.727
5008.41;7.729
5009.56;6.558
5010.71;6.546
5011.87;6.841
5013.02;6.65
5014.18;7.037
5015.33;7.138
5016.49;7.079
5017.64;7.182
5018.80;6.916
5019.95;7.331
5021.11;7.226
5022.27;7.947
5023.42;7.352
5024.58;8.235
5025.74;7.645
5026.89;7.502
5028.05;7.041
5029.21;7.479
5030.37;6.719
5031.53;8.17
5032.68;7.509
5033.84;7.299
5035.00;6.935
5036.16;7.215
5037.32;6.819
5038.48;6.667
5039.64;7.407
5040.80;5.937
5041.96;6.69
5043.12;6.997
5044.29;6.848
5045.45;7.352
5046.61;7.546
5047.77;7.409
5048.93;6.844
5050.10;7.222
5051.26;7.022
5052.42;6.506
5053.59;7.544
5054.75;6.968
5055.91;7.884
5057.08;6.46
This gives 6.546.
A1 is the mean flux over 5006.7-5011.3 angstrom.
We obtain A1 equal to 7.37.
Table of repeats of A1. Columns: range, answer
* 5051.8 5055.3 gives 7.01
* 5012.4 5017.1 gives 6.98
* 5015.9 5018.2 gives 7.13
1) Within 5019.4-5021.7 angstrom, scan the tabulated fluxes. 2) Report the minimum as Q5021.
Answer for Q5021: 7.226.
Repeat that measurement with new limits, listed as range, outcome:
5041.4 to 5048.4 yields 6.69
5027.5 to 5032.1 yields 6.719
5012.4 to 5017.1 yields 6.65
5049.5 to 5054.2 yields 6.506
